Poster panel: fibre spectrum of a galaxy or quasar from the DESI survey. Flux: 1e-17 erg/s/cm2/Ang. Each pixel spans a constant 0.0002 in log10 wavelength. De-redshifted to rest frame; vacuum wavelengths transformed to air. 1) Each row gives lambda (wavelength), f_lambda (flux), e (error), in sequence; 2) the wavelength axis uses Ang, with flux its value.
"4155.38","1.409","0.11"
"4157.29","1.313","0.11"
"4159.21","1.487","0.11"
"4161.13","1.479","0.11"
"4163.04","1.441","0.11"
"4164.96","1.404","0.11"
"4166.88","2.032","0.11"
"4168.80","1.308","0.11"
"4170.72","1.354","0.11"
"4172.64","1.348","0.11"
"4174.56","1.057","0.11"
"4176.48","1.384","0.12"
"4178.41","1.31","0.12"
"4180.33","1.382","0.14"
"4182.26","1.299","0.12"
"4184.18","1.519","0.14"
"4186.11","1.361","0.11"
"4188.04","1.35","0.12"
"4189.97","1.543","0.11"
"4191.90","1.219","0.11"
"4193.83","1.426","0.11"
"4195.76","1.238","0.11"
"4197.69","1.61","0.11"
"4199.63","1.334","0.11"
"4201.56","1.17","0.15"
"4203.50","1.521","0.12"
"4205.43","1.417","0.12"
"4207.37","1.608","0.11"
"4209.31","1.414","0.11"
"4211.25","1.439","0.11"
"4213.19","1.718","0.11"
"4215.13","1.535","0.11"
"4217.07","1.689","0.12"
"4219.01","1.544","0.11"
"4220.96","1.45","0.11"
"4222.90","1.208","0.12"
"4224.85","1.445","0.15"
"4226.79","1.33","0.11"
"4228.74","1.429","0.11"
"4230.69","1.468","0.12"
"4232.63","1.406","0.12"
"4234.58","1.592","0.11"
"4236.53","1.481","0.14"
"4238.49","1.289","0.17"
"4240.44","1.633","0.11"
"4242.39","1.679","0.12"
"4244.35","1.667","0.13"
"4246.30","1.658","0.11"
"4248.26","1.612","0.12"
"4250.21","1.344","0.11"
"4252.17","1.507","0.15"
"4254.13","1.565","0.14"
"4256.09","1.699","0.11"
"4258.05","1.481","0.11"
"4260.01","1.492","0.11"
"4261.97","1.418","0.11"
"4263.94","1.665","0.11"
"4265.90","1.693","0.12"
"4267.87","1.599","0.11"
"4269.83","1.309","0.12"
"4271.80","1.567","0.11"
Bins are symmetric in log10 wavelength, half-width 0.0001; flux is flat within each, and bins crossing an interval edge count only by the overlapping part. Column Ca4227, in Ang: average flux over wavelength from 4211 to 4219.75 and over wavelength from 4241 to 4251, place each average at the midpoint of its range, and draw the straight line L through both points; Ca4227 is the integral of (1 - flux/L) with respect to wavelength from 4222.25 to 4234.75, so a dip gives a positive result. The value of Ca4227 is 1.5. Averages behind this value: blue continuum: 1.6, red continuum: 1.6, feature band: 1.41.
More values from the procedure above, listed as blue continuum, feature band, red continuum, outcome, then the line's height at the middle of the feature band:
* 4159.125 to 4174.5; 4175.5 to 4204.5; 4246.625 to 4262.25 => 1.91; 1.47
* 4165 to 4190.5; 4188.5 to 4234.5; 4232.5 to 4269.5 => 0.82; 1.47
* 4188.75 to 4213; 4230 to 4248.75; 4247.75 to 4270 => -0.61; 1.5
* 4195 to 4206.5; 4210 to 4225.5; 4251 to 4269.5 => -0.74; 1.43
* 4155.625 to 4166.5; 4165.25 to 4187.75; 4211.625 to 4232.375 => 1.03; 1.46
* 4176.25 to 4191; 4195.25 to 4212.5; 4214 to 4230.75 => 0.00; 1.43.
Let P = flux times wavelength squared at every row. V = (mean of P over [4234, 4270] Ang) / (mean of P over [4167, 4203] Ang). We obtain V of 1.17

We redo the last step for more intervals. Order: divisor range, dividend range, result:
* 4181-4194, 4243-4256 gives 1.17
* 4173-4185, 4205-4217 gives 1.18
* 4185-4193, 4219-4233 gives 1.04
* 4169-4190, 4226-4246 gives 1.15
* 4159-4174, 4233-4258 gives 1.10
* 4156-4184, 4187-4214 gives 1.03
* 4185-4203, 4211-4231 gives 1.10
